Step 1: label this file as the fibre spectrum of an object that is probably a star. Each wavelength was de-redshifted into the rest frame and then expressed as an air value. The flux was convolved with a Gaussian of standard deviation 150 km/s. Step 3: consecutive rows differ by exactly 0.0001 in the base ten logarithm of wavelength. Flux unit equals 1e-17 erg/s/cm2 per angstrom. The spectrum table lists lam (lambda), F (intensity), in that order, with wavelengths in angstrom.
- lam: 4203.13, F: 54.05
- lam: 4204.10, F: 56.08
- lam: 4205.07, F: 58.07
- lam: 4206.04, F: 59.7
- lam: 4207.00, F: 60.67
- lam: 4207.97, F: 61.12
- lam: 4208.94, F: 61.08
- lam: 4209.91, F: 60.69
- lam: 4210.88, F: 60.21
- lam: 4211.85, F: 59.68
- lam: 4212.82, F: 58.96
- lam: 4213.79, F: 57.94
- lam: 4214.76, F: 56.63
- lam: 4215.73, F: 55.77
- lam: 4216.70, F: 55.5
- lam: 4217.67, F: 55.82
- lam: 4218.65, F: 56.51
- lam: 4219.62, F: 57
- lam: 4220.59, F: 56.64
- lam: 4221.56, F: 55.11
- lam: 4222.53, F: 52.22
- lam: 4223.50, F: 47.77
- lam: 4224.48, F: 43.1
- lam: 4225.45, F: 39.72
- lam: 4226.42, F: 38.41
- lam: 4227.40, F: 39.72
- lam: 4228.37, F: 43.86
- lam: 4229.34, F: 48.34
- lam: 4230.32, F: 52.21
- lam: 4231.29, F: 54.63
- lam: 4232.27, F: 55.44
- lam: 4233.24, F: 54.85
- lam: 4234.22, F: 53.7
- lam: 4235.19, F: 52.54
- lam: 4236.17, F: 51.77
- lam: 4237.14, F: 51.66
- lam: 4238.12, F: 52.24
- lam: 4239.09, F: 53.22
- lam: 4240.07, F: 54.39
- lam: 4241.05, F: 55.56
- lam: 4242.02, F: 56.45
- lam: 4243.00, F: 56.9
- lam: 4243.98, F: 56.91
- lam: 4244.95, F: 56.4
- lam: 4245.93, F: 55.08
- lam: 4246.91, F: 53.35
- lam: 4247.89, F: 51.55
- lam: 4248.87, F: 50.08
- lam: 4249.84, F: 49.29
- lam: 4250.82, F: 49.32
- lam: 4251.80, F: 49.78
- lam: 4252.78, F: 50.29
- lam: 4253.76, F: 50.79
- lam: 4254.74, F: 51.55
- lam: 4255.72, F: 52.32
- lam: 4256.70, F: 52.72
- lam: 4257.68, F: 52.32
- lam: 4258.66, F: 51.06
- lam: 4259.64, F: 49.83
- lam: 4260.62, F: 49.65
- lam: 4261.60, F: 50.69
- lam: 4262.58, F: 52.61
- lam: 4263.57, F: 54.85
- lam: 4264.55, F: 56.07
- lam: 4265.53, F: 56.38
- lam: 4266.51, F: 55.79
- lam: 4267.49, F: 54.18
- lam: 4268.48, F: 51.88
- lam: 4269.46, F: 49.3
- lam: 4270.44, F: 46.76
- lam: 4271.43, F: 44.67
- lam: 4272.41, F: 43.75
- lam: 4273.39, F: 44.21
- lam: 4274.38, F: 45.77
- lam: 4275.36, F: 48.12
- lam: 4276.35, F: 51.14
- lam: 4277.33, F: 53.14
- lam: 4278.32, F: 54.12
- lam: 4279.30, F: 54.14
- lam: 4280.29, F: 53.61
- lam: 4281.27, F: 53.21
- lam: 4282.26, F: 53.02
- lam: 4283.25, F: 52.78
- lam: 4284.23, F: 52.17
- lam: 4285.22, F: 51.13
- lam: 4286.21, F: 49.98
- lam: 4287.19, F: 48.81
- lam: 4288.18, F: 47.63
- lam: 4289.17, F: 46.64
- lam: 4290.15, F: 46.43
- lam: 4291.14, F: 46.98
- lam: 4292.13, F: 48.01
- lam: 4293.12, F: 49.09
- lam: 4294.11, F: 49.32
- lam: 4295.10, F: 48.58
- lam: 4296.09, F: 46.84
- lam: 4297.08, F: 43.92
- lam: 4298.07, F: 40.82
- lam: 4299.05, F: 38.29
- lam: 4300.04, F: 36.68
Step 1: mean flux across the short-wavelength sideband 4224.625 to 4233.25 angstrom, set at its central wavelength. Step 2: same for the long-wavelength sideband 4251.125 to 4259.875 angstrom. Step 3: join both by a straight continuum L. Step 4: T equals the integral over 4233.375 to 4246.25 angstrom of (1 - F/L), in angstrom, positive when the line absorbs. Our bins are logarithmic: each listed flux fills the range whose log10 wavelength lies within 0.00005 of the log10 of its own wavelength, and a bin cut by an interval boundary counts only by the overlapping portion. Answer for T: -1.5 angstrom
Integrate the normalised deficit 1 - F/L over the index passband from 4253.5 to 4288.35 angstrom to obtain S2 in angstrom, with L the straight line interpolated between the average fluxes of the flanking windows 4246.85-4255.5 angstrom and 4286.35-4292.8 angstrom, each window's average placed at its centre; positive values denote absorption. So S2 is -1.5 angstrom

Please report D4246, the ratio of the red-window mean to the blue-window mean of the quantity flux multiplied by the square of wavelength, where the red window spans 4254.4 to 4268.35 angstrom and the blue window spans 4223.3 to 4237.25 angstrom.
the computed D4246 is 1.11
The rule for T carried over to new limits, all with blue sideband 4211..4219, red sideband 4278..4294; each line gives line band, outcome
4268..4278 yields 0.7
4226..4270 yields 1.6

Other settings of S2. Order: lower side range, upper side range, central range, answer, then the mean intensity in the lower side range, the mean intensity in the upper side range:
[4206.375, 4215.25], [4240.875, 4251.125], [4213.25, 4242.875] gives 2.5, 59.7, 53.8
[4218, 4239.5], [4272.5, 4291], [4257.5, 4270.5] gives -0.6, 50.5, 50.1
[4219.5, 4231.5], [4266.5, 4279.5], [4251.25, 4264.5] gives -0.7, 48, 49.5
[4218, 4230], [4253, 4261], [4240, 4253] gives -0.8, 48.3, 51.3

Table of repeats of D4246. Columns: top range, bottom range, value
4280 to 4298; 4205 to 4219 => 0.87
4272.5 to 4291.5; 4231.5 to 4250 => 0.95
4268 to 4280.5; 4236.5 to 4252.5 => 0.94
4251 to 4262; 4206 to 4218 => 0.89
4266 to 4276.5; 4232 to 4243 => 0.92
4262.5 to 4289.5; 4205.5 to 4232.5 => 0.97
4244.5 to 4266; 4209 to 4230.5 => 1.01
